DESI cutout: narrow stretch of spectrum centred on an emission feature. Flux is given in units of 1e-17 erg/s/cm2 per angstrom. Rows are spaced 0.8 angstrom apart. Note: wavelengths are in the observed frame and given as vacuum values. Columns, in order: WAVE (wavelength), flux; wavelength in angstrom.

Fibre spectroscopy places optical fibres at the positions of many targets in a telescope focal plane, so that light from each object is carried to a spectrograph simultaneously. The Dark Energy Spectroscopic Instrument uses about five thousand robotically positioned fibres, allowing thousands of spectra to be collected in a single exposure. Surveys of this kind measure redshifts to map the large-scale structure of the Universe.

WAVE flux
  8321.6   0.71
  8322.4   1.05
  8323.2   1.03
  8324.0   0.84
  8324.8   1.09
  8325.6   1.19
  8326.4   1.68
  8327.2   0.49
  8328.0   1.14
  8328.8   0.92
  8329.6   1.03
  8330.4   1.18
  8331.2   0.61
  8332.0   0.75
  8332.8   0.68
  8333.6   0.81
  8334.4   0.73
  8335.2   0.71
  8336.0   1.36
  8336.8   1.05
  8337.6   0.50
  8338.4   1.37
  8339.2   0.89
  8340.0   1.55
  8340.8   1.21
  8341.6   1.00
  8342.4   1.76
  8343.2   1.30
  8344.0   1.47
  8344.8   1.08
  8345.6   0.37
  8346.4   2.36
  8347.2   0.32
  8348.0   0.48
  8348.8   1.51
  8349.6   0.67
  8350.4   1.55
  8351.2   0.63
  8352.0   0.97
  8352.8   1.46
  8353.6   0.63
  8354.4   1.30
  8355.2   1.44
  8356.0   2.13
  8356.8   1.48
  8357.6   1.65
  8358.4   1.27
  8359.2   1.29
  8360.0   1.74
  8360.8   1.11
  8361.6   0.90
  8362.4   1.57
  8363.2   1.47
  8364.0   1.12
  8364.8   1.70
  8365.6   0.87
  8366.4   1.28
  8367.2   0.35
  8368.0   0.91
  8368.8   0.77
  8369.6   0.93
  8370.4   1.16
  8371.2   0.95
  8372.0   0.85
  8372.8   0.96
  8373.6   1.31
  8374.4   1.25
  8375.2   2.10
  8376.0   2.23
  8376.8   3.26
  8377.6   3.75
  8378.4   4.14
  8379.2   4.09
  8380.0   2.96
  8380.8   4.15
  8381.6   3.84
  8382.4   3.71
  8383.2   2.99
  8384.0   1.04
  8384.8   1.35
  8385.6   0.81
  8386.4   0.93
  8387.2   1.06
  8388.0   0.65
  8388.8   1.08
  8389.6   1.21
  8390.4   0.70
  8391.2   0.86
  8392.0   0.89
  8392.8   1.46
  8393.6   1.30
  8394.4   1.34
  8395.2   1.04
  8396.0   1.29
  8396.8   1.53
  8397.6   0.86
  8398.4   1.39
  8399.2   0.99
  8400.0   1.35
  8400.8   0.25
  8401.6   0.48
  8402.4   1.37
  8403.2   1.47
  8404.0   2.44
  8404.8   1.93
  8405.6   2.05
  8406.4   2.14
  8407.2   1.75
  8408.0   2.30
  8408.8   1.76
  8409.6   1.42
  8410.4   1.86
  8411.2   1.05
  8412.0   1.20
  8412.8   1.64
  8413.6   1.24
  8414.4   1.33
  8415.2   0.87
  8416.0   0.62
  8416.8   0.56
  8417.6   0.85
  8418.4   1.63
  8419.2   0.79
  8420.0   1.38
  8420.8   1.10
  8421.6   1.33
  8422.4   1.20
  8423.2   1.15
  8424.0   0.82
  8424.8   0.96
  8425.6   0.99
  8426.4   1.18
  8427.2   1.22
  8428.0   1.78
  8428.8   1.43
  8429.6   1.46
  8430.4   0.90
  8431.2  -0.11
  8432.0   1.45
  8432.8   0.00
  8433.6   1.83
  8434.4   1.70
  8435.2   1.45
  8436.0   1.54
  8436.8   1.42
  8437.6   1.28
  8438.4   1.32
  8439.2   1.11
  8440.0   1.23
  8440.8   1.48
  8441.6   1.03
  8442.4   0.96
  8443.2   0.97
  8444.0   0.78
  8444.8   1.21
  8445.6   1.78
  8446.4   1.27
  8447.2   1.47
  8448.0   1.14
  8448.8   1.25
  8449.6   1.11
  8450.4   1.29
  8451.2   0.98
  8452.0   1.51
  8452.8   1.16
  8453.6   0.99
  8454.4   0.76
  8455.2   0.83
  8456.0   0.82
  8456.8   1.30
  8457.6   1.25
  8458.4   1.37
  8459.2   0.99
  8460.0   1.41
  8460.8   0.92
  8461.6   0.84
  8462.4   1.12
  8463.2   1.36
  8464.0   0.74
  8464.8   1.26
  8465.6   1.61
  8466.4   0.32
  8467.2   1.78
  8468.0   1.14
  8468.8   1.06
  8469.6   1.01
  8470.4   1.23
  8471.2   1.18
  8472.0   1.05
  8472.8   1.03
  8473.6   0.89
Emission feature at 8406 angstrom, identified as [N II] 6583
